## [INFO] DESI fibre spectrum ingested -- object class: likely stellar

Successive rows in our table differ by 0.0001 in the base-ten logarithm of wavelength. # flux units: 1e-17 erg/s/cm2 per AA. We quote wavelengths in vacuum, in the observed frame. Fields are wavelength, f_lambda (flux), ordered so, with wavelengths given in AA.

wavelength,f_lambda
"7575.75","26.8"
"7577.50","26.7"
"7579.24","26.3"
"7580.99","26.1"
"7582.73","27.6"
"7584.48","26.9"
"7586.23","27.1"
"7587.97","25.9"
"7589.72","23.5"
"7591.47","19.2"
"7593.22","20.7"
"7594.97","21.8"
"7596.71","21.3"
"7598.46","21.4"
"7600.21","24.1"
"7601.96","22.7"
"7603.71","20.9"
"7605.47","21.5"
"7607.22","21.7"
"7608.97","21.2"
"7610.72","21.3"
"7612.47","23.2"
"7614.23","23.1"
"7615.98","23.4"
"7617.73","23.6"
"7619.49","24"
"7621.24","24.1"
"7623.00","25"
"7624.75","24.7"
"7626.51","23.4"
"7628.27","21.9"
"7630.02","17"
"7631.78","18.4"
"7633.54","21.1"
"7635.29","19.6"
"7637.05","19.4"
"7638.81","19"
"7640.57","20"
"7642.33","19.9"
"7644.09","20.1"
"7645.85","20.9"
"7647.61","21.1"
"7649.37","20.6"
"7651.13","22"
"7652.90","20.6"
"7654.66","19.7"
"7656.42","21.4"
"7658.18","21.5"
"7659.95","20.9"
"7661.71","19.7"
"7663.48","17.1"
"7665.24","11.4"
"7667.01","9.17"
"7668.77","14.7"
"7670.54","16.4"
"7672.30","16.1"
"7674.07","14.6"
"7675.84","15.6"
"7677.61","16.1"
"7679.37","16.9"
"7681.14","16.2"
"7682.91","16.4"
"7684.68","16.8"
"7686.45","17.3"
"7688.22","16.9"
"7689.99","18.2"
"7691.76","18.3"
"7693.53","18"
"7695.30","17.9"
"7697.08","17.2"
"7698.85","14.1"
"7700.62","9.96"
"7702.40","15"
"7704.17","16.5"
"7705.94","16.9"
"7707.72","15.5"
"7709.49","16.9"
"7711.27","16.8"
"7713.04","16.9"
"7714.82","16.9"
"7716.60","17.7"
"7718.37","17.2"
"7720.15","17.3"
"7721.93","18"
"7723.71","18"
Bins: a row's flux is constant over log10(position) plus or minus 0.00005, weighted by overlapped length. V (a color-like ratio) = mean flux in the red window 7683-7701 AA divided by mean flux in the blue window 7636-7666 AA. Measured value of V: 0.8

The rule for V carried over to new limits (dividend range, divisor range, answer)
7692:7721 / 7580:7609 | 0.70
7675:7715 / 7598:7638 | 0.74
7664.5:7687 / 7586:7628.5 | 0.67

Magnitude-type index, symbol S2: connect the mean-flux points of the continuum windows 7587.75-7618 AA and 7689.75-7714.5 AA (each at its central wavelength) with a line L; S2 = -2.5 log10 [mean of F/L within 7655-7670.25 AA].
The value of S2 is 0.10 mag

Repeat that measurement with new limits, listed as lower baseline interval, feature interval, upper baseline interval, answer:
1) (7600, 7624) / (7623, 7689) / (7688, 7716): 0.06 mag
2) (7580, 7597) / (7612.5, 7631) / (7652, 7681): -0.09 mag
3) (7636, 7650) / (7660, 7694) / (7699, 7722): 0.12 mag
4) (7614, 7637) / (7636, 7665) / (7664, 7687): -0.08 mag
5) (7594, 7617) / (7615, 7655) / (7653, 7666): -0.05 mag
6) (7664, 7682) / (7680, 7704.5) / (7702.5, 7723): -0.04 mag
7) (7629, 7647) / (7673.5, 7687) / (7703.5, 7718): 0.11 mag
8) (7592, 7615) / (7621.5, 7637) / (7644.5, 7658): 0.00 mag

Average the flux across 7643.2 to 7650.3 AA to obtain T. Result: 20.7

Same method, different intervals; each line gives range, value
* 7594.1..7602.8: 22.3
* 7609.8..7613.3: 22.3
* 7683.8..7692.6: 17.5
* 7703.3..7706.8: 16.7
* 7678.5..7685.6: 16.6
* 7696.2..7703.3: 14.1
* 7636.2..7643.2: 19.6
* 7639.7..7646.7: 20.2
